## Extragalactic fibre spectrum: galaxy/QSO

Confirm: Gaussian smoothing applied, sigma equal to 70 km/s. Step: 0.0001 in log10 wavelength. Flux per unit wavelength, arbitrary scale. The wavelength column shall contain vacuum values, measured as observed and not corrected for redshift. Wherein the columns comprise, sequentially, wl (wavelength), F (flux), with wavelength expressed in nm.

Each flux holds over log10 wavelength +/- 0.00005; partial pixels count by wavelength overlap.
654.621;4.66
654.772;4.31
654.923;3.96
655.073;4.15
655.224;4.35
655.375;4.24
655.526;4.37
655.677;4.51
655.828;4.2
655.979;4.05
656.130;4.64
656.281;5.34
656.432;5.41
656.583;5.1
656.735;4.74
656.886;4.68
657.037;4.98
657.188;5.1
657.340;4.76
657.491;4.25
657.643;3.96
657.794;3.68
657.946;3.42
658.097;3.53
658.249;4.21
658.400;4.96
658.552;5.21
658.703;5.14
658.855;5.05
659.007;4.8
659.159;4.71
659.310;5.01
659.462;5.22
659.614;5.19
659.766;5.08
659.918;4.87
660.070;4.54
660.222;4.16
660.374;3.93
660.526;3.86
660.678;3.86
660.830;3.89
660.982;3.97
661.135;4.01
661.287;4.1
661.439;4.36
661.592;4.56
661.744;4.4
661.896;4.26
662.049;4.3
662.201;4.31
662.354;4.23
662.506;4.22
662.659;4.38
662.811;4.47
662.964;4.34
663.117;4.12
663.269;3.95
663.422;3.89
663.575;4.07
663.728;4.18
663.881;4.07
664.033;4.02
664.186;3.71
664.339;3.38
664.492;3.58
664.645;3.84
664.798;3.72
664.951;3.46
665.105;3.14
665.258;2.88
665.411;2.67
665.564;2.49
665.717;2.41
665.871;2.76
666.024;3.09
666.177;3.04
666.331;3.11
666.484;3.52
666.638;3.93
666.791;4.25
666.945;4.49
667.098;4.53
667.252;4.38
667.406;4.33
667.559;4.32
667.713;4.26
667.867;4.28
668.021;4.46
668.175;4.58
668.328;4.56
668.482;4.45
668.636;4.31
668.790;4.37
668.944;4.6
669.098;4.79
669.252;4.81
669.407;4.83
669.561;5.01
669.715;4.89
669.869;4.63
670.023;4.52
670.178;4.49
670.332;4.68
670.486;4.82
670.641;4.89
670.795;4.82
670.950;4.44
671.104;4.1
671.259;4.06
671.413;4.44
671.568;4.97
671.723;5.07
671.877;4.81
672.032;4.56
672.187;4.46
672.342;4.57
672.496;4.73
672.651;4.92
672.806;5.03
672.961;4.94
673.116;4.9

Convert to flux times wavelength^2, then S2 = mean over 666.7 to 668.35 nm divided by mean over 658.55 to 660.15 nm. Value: 0.91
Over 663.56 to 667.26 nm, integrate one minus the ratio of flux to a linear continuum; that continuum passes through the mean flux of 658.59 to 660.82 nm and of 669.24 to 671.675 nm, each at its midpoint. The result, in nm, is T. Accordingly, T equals 0.90 nm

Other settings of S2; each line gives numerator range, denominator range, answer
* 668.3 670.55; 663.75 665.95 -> 1.42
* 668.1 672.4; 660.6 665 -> 1.17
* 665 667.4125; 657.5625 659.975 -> 0.75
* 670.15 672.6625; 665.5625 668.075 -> 1.24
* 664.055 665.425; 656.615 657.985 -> 0.79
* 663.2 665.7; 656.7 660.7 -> 0.79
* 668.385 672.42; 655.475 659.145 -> 1.05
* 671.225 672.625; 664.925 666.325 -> 1.65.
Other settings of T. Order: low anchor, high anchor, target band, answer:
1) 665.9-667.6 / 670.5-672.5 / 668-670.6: -0.229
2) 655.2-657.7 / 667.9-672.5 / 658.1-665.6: 0.730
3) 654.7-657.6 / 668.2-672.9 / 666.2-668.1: 0.210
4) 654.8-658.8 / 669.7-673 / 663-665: 0.315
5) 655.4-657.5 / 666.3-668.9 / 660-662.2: 0.181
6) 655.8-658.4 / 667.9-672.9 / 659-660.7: -0.035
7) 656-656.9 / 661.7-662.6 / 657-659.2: 0.114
